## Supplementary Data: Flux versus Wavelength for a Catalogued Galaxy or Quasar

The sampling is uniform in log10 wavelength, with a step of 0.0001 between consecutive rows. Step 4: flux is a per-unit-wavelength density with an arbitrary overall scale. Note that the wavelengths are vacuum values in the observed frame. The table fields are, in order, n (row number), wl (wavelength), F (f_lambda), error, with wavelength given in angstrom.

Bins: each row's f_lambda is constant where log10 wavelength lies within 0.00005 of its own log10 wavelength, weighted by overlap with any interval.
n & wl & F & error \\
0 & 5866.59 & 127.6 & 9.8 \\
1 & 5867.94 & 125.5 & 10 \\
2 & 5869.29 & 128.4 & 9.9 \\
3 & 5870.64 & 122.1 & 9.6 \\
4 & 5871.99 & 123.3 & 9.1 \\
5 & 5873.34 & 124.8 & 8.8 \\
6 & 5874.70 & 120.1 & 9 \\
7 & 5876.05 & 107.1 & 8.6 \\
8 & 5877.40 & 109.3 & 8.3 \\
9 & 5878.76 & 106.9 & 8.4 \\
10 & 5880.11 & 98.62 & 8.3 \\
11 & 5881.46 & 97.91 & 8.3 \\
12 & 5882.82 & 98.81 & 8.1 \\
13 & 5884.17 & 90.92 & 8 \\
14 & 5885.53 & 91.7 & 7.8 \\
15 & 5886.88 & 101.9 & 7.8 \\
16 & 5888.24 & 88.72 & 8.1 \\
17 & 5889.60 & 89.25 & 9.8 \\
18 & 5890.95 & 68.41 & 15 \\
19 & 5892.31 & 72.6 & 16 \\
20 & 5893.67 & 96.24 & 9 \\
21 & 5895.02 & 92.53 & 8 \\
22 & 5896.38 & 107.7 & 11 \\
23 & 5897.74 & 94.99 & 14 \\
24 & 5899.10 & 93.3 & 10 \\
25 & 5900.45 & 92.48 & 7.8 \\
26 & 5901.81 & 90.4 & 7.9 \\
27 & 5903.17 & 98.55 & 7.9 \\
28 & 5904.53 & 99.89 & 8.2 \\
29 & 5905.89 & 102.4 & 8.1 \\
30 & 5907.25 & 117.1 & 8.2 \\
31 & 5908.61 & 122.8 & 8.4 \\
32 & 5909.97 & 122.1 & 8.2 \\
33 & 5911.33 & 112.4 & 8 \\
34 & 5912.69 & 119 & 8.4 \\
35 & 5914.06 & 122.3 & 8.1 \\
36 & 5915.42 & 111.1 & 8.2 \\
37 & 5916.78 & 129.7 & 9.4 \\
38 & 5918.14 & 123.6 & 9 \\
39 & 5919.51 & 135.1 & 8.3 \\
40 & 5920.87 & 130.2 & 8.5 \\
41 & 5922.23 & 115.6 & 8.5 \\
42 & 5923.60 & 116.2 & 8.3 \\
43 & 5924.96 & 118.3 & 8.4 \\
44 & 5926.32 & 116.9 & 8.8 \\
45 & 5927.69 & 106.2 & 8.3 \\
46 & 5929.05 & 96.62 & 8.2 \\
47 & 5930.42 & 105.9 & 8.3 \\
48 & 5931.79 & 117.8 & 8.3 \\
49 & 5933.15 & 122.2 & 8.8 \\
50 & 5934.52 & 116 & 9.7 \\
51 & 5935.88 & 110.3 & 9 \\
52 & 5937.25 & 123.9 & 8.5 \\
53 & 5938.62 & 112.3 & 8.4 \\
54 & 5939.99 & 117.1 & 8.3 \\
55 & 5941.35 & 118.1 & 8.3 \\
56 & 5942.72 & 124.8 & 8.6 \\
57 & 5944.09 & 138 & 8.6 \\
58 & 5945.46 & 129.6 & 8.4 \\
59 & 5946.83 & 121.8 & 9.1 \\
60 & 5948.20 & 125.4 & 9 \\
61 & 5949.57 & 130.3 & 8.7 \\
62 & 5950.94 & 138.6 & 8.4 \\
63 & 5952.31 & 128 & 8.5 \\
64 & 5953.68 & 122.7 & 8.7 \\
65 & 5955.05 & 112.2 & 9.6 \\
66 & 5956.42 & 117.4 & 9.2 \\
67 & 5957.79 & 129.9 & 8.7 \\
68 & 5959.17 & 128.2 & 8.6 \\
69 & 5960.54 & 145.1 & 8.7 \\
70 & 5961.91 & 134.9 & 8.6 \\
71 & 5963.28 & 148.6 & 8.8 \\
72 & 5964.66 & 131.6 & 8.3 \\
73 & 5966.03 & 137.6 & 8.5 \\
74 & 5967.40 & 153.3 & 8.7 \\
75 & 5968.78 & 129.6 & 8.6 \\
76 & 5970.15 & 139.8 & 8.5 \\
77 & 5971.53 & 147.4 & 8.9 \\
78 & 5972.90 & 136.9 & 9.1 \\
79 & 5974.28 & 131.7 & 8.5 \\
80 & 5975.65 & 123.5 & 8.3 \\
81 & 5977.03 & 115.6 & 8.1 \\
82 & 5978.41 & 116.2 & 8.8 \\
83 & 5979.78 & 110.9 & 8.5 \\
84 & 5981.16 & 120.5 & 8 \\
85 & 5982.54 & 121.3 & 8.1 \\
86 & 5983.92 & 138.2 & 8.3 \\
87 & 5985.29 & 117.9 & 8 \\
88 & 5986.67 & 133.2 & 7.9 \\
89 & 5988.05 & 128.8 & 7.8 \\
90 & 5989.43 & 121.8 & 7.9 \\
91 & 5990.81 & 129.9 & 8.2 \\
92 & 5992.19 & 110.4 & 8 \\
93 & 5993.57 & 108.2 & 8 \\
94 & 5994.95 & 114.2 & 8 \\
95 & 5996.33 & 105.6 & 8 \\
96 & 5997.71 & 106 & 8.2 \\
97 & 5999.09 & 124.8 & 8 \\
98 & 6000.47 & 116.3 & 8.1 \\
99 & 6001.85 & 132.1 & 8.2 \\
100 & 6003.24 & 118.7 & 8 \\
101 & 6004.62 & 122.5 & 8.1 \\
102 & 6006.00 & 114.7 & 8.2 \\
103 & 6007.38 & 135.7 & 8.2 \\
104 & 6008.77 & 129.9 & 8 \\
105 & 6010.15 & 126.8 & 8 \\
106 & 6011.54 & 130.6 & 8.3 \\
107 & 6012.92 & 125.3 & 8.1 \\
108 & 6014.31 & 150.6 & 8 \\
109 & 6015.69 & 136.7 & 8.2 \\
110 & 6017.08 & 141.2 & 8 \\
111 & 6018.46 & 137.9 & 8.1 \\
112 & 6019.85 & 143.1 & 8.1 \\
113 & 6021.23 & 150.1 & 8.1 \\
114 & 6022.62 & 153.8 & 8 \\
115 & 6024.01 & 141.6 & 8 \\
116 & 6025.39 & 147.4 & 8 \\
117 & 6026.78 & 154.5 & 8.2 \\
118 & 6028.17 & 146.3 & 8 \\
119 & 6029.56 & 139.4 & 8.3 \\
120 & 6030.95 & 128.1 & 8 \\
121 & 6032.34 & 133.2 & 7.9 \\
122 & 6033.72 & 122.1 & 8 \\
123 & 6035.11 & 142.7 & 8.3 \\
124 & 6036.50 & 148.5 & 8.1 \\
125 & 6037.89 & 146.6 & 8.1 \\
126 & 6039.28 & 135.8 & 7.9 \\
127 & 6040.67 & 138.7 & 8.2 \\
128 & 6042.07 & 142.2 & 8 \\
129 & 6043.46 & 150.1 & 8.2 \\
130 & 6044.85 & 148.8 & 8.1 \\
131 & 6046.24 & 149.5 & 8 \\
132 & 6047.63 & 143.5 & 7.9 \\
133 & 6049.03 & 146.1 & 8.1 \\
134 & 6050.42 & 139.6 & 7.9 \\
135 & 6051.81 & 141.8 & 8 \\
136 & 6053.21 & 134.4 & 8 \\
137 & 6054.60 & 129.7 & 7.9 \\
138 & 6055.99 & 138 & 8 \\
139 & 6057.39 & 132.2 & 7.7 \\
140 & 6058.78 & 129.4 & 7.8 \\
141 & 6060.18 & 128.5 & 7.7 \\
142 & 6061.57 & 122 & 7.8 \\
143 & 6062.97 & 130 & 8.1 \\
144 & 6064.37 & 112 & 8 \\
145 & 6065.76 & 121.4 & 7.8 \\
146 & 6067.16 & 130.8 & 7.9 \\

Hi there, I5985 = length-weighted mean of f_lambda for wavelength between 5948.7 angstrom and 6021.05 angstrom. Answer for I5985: 128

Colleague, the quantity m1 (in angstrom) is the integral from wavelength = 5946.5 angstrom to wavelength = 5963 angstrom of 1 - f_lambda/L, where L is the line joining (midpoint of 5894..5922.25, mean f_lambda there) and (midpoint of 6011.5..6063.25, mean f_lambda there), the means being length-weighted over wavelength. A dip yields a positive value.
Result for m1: -1.0 angstrom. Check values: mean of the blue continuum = 111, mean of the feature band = 129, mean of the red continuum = 140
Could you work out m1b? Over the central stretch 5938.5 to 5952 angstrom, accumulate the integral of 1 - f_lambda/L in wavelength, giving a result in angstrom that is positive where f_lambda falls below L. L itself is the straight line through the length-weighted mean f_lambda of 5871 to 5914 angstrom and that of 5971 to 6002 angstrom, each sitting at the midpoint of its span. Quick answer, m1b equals -1.5 angstrom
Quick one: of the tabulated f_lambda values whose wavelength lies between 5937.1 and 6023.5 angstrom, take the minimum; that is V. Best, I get 105.6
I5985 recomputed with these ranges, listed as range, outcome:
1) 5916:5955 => 121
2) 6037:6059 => 141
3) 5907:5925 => 121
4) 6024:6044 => 141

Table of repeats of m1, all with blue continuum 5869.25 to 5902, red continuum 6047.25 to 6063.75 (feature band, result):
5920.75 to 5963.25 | -4.0 angstrom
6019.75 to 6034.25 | -1.5 angstrom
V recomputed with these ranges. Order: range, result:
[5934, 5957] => 110.3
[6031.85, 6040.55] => 122.1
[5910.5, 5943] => 96.62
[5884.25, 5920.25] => 68.41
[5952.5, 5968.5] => 112.2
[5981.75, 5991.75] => 117.9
